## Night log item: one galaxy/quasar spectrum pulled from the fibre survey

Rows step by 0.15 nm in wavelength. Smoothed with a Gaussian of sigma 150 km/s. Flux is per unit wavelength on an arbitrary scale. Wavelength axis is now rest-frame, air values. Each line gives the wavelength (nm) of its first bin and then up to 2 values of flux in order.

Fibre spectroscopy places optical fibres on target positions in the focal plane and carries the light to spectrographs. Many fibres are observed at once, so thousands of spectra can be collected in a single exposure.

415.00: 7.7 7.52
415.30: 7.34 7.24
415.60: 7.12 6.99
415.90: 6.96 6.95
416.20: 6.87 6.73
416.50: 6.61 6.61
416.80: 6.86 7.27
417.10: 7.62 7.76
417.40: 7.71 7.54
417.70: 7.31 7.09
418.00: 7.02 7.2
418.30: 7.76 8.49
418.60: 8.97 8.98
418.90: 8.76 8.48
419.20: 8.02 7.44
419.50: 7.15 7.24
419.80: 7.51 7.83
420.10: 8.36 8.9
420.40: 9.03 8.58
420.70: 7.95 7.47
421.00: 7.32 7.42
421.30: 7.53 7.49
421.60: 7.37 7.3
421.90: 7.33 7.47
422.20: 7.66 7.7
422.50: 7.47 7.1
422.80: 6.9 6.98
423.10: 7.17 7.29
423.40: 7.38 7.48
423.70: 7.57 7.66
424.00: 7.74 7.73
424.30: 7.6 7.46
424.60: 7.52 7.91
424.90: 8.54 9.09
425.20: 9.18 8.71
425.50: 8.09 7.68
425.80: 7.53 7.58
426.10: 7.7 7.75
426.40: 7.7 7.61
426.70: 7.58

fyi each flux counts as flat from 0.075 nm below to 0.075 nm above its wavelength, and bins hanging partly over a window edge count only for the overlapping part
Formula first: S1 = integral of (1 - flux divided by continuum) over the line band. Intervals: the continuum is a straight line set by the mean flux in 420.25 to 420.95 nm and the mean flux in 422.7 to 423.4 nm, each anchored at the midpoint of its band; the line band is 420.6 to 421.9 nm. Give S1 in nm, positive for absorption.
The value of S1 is 0.079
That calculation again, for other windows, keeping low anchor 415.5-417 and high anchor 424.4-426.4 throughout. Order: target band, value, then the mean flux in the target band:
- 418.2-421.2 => -0.31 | 8.08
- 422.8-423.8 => 0.06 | 7.29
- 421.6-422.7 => 0.03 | 7.44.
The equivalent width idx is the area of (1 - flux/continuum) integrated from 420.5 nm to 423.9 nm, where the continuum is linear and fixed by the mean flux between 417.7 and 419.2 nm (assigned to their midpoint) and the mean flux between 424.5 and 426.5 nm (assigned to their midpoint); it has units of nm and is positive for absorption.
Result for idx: 0.254 nm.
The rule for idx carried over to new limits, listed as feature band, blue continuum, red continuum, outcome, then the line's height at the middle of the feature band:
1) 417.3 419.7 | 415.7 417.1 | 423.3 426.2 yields -0.22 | 7.16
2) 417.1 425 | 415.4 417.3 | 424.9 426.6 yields -0.17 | 7.56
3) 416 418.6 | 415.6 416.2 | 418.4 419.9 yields 0.05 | 7.46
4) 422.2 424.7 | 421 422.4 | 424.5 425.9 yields 0.13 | 7.84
